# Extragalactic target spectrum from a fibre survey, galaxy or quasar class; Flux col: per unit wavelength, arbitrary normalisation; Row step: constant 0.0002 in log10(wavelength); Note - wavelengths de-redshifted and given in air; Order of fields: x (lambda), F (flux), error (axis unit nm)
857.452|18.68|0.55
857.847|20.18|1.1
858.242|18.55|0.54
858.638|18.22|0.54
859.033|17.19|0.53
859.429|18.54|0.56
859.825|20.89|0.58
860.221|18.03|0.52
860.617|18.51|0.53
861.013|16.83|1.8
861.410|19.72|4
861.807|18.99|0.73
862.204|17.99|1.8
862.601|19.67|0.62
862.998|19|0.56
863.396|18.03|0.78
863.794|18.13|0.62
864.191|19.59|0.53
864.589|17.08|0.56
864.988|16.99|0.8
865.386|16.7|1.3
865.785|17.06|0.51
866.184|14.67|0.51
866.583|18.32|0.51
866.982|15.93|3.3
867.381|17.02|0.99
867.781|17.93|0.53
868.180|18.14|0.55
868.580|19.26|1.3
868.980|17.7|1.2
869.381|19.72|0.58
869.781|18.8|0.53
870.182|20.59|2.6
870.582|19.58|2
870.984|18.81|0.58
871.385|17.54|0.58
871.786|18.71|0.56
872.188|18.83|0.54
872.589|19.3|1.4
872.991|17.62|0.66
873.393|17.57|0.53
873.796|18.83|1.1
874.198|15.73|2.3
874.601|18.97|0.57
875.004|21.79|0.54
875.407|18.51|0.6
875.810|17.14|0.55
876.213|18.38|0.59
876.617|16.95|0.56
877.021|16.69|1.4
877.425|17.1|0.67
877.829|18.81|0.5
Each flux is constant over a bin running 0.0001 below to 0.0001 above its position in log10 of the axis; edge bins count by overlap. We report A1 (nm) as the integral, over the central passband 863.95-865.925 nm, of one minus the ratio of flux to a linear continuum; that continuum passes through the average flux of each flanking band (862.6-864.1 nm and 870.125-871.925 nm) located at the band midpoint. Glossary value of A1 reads 0.13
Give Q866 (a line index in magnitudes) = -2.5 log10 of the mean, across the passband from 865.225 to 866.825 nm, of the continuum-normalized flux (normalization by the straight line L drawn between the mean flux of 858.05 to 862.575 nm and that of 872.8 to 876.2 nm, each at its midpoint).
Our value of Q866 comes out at 0.11 mag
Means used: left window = 18.5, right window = 18.3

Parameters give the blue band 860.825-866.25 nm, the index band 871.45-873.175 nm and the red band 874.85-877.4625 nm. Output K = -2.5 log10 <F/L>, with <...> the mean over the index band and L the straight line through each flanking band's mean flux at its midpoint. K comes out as -0.03 mag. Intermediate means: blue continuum 18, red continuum 18.1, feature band 18.5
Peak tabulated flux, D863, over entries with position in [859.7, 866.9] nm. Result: 20.89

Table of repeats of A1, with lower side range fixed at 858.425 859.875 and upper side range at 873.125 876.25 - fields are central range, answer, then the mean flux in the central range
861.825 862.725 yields -0.02 nm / 18.8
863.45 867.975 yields 0.29 nm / 17.2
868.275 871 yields -0.12 nm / 19.2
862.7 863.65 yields -0.01 nm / 18.6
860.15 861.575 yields 0.02 nm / 18.3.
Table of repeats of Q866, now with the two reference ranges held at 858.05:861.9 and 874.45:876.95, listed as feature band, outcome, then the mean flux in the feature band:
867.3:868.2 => 0.05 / 17.7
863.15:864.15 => 0.01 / 18.4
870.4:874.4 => 0.02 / 18.2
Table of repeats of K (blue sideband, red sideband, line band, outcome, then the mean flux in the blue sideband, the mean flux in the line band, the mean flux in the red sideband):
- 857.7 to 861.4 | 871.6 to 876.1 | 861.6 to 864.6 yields -0.006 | 18.6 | 18.7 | 18.5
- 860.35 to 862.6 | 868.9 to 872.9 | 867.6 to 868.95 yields 0.027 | 18.5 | 18.4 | 19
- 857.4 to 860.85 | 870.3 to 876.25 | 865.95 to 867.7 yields 0.125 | 18.7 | 16.6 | 18.5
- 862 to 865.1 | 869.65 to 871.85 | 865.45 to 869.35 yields 0.078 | 18.3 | 17.4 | 19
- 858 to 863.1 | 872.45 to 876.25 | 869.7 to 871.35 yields -0.049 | 18.6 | 19.3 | 18.4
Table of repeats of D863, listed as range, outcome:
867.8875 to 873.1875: 20.59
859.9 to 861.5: 19.72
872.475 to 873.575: 19.3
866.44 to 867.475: 18.32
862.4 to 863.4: 19.67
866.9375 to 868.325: 18.14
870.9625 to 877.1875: 21.79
